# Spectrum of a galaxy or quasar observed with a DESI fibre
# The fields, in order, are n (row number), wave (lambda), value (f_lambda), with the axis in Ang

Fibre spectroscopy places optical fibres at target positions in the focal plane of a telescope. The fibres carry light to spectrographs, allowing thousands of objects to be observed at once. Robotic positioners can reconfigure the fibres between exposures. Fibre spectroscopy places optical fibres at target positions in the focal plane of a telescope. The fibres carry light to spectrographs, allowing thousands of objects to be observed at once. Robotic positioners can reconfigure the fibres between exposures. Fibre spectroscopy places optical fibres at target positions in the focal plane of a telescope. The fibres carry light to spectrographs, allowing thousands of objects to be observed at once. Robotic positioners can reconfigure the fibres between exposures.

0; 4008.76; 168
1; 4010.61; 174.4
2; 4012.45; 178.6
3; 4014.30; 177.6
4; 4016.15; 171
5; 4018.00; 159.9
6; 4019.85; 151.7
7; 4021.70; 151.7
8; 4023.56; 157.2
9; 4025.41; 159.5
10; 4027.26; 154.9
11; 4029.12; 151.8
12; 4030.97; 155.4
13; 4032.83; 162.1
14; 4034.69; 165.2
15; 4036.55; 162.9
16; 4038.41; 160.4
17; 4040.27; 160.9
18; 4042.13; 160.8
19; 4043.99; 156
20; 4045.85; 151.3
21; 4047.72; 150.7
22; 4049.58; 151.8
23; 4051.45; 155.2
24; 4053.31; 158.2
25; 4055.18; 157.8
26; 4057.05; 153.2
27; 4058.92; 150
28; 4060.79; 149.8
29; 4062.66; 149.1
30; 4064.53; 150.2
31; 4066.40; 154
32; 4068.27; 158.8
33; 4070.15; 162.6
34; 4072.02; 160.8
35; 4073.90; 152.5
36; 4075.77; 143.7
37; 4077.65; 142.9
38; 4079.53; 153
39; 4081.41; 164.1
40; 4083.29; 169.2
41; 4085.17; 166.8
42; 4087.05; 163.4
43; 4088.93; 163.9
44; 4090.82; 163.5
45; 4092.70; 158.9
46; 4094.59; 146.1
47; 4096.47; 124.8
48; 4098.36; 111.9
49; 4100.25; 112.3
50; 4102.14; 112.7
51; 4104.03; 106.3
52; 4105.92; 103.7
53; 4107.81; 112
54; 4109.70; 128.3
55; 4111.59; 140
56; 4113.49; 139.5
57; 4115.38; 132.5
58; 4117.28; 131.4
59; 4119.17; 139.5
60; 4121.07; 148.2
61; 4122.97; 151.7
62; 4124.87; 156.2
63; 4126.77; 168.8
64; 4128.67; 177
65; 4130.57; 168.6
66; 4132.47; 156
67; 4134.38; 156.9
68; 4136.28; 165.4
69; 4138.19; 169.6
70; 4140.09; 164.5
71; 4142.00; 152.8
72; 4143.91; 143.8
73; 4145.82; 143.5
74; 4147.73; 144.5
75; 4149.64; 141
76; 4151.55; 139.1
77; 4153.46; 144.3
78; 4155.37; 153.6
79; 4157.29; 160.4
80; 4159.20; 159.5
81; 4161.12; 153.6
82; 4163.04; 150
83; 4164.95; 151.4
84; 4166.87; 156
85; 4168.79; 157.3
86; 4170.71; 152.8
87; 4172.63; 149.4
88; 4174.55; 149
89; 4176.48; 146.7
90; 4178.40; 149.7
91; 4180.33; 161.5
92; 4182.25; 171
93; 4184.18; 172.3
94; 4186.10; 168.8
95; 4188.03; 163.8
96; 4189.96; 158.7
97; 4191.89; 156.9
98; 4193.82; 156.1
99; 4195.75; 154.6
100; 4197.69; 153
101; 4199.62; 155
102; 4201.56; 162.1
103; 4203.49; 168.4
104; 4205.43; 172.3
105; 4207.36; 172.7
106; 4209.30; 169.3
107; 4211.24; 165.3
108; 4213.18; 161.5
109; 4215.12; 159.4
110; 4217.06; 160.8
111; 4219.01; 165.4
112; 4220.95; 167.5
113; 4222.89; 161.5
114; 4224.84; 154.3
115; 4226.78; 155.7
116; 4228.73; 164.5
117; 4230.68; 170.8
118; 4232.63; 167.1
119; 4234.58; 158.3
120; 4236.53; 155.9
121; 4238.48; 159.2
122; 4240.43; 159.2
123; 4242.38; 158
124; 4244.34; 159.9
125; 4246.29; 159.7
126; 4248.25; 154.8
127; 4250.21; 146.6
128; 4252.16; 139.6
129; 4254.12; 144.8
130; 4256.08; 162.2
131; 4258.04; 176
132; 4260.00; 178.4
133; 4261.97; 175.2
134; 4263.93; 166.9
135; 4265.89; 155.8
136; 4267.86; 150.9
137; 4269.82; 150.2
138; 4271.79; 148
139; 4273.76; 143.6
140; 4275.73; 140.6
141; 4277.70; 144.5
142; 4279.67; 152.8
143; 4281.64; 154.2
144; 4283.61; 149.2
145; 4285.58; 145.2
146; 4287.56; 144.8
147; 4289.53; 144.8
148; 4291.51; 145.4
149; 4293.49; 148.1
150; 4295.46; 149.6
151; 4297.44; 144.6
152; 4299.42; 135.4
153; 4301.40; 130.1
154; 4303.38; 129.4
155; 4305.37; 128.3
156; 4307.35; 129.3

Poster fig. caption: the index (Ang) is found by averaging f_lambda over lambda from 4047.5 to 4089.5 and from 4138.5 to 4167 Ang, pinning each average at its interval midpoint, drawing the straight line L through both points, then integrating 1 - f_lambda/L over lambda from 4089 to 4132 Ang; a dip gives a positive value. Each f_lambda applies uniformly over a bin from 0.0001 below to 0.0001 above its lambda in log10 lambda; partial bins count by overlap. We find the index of 4.10 Ang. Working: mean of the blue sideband 156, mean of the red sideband 151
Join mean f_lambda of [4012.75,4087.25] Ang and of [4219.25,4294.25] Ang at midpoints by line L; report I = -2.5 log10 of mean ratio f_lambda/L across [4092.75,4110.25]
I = 0.30 mag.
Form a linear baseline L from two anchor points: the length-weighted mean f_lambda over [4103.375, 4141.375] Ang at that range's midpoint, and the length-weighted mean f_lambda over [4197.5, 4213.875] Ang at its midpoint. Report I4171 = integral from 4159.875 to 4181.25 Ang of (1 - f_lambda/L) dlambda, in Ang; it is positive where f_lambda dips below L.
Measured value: 0.6 Ang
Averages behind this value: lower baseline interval 146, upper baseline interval 165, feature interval 153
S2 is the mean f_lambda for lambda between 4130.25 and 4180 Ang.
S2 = 153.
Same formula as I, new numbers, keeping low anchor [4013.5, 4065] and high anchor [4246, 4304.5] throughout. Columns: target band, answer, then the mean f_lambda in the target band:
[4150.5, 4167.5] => 0.012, 152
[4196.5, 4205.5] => -0.059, 161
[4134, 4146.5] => -0.020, 157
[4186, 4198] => -0.040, 158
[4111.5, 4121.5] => 0.126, 138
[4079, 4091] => -0.055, 164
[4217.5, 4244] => -0.068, 161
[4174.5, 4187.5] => -0.054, 161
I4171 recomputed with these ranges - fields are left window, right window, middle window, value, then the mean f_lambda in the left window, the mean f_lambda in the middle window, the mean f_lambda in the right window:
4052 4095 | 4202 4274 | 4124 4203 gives 1.09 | 156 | 157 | 161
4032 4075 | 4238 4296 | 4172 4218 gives -1.90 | 156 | 161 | 154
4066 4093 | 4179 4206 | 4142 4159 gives 1.44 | 159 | 147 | 162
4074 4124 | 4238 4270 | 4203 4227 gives -1.60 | 140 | 164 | 159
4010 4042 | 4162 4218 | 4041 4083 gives 1.87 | 162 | 154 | 160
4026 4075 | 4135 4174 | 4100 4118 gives 3.73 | 156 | 122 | 153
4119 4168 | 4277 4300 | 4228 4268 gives -3.05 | 155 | 160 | 147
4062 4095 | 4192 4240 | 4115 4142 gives 0.40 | 157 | 157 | 162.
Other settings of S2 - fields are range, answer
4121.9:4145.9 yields 160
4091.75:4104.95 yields 125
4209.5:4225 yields 163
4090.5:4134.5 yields 139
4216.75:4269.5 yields 160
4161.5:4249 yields 160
